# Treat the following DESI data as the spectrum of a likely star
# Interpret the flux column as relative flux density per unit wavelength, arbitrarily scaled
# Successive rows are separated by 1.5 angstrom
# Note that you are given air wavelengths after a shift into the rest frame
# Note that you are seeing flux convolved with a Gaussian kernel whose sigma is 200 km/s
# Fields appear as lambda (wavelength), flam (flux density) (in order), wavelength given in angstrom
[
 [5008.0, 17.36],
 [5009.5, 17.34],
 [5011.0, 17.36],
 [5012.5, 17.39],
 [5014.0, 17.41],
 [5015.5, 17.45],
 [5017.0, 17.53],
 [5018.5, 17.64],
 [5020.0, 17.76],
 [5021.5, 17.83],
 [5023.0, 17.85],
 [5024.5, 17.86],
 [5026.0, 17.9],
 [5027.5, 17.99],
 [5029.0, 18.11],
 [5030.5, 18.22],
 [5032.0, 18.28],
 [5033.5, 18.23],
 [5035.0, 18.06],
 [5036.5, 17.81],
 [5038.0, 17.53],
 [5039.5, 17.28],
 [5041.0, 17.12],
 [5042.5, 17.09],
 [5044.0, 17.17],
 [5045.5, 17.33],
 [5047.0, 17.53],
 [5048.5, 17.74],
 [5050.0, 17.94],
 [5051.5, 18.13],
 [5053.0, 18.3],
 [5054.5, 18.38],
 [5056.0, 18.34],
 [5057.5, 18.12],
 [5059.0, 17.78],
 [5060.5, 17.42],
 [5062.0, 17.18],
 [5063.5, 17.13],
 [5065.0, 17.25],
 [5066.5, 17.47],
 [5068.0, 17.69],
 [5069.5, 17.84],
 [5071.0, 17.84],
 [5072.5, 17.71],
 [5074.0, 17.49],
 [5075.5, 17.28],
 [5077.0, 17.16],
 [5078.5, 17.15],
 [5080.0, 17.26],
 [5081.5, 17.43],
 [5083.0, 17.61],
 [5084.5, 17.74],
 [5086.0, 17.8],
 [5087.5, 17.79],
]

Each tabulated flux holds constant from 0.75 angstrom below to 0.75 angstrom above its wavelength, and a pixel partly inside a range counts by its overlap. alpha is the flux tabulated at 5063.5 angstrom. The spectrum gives 17.13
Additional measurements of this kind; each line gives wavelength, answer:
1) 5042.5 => 17.09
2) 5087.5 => 17.79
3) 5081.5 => 17.43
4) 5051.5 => 18.13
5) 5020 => 17.76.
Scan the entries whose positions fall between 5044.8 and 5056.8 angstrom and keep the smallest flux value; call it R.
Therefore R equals 17.33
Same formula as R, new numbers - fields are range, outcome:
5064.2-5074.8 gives 17.25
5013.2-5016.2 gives 17.41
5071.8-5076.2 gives 17.28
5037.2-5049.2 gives 17.09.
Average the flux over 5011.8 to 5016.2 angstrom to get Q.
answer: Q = 17.4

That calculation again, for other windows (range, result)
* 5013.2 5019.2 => 17.5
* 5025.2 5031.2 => 18.1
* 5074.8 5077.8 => 17.2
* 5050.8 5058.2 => 18.3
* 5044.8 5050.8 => 17.6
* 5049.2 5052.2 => 18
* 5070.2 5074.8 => 17.7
